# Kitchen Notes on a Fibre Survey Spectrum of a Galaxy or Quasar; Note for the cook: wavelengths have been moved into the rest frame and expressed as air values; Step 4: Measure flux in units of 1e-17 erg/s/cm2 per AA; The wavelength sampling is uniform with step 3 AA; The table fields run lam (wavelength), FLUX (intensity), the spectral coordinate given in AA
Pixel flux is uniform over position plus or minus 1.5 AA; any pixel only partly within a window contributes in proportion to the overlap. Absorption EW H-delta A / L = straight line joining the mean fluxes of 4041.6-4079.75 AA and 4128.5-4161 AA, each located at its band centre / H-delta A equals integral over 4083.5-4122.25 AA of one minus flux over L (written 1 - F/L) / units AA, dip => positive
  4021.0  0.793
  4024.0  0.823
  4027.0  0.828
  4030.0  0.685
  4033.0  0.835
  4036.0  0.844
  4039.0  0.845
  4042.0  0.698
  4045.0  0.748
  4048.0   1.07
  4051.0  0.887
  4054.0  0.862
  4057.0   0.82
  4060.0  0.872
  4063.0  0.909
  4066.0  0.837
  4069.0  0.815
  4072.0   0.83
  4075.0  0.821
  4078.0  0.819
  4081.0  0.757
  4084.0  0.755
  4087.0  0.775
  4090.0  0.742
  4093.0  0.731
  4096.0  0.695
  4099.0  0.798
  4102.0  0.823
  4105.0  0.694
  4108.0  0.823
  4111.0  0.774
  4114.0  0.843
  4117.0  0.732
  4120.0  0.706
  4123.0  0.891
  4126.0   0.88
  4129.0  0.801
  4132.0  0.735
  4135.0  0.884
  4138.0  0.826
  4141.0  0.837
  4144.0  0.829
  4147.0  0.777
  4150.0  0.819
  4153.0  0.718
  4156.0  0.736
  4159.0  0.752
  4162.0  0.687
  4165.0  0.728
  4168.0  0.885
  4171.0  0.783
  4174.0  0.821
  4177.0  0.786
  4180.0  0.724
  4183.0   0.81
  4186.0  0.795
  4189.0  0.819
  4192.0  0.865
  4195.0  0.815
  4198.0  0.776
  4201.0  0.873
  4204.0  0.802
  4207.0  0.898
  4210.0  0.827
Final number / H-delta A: 2.64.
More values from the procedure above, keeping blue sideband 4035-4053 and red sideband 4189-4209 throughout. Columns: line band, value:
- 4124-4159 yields 1.6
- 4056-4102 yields 2.6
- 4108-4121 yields 1.1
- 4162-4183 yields 1.4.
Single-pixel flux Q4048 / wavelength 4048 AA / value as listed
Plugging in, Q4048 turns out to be 1.07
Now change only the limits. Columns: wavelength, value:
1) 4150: 0.819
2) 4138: 0.826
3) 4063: 0.909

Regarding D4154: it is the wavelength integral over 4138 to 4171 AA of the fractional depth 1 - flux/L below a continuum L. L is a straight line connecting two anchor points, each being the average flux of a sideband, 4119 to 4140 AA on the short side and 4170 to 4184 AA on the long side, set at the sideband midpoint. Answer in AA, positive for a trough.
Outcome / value 0.9 AA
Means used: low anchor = 0.821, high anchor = 0.784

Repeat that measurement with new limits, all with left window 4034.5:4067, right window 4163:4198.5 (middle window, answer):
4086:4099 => 1.5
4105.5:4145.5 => 0.6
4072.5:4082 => 0.4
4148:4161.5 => 1.0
